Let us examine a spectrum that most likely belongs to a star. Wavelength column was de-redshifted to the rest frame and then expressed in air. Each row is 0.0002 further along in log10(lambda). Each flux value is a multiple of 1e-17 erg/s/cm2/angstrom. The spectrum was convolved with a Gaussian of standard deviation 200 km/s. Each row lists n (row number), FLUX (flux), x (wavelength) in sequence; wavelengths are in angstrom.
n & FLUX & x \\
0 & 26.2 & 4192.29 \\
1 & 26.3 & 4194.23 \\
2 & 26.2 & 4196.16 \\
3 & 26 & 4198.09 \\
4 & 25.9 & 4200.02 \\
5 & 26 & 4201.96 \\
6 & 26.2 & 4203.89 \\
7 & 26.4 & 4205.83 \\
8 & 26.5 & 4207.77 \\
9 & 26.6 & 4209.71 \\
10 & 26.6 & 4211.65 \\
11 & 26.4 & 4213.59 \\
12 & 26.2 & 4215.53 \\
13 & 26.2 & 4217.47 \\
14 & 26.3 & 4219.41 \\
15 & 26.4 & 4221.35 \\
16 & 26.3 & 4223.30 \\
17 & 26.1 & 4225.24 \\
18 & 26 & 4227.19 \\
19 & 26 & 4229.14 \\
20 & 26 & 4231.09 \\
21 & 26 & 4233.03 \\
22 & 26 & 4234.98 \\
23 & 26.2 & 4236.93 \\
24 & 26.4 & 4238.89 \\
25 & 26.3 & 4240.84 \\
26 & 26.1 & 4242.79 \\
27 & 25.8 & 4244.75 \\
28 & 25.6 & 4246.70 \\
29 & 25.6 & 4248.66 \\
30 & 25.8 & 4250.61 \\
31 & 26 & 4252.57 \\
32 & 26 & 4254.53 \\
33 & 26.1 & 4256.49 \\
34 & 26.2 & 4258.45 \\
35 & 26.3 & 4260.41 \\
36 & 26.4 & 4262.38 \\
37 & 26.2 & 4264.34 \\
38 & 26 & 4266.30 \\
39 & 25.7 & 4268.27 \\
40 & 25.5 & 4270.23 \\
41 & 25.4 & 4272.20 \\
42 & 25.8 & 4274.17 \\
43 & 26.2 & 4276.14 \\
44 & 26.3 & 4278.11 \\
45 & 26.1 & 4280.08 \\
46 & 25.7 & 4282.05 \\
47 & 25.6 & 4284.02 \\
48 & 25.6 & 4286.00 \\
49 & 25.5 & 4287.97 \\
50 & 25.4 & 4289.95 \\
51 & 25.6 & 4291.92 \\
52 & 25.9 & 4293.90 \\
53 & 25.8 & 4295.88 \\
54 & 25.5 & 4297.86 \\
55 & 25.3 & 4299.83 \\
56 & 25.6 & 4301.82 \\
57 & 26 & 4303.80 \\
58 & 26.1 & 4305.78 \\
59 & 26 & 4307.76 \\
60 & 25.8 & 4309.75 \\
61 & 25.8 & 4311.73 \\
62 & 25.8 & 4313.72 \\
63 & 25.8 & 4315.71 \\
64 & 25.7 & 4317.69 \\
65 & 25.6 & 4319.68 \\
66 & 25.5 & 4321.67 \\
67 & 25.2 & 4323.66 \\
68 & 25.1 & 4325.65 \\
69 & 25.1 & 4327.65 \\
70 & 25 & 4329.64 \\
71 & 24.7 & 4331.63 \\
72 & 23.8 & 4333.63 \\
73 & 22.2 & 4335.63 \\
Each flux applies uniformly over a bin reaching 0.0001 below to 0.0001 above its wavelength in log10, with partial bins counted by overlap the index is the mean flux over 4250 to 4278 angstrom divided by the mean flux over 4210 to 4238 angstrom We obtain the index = 1.0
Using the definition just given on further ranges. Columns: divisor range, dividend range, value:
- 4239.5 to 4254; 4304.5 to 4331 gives 0.99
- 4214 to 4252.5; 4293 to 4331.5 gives 0.98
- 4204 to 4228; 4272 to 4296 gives 0.98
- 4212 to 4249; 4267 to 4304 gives 0.98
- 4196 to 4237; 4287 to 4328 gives 0.98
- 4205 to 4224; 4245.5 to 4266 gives 0.99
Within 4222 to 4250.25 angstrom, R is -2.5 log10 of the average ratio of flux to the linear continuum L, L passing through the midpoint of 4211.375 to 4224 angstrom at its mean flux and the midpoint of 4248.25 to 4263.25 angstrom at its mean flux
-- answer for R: 0.01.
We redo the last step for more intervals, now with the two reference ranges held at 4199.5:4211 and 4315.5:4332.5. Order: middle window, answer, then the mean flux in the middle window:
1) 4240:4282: -0.01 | 26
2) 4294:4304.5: -0.01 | 25.6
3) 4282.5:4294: 0.00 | 25.6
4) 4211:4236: 0.00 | 26.2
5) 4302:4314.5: -0.02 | 25.9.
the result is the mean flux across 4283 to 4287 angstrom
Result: 25.6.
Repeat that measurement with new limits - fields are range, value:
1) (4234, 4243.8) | 26.2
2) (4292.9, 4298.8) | 25.7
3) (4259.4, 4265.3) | 26.3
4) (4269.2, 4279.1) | 25.8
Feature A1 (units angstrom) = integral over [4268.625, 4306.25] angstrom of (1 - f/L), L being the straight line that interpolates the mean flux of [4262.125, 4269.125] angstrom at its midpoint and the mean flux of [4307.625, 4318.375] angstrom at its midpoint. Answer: 0.3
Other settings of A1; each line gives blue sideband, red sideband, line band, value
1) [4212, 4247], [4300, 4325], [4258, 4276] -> 0.00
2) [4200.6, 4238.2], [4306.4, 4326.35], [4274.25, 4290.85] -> 0.03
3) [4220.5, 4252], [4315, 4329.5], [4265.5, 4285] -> -0.06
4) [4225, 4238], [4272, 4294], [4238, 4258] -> -0.02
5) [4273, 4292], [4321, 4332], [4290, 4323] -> -0.39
